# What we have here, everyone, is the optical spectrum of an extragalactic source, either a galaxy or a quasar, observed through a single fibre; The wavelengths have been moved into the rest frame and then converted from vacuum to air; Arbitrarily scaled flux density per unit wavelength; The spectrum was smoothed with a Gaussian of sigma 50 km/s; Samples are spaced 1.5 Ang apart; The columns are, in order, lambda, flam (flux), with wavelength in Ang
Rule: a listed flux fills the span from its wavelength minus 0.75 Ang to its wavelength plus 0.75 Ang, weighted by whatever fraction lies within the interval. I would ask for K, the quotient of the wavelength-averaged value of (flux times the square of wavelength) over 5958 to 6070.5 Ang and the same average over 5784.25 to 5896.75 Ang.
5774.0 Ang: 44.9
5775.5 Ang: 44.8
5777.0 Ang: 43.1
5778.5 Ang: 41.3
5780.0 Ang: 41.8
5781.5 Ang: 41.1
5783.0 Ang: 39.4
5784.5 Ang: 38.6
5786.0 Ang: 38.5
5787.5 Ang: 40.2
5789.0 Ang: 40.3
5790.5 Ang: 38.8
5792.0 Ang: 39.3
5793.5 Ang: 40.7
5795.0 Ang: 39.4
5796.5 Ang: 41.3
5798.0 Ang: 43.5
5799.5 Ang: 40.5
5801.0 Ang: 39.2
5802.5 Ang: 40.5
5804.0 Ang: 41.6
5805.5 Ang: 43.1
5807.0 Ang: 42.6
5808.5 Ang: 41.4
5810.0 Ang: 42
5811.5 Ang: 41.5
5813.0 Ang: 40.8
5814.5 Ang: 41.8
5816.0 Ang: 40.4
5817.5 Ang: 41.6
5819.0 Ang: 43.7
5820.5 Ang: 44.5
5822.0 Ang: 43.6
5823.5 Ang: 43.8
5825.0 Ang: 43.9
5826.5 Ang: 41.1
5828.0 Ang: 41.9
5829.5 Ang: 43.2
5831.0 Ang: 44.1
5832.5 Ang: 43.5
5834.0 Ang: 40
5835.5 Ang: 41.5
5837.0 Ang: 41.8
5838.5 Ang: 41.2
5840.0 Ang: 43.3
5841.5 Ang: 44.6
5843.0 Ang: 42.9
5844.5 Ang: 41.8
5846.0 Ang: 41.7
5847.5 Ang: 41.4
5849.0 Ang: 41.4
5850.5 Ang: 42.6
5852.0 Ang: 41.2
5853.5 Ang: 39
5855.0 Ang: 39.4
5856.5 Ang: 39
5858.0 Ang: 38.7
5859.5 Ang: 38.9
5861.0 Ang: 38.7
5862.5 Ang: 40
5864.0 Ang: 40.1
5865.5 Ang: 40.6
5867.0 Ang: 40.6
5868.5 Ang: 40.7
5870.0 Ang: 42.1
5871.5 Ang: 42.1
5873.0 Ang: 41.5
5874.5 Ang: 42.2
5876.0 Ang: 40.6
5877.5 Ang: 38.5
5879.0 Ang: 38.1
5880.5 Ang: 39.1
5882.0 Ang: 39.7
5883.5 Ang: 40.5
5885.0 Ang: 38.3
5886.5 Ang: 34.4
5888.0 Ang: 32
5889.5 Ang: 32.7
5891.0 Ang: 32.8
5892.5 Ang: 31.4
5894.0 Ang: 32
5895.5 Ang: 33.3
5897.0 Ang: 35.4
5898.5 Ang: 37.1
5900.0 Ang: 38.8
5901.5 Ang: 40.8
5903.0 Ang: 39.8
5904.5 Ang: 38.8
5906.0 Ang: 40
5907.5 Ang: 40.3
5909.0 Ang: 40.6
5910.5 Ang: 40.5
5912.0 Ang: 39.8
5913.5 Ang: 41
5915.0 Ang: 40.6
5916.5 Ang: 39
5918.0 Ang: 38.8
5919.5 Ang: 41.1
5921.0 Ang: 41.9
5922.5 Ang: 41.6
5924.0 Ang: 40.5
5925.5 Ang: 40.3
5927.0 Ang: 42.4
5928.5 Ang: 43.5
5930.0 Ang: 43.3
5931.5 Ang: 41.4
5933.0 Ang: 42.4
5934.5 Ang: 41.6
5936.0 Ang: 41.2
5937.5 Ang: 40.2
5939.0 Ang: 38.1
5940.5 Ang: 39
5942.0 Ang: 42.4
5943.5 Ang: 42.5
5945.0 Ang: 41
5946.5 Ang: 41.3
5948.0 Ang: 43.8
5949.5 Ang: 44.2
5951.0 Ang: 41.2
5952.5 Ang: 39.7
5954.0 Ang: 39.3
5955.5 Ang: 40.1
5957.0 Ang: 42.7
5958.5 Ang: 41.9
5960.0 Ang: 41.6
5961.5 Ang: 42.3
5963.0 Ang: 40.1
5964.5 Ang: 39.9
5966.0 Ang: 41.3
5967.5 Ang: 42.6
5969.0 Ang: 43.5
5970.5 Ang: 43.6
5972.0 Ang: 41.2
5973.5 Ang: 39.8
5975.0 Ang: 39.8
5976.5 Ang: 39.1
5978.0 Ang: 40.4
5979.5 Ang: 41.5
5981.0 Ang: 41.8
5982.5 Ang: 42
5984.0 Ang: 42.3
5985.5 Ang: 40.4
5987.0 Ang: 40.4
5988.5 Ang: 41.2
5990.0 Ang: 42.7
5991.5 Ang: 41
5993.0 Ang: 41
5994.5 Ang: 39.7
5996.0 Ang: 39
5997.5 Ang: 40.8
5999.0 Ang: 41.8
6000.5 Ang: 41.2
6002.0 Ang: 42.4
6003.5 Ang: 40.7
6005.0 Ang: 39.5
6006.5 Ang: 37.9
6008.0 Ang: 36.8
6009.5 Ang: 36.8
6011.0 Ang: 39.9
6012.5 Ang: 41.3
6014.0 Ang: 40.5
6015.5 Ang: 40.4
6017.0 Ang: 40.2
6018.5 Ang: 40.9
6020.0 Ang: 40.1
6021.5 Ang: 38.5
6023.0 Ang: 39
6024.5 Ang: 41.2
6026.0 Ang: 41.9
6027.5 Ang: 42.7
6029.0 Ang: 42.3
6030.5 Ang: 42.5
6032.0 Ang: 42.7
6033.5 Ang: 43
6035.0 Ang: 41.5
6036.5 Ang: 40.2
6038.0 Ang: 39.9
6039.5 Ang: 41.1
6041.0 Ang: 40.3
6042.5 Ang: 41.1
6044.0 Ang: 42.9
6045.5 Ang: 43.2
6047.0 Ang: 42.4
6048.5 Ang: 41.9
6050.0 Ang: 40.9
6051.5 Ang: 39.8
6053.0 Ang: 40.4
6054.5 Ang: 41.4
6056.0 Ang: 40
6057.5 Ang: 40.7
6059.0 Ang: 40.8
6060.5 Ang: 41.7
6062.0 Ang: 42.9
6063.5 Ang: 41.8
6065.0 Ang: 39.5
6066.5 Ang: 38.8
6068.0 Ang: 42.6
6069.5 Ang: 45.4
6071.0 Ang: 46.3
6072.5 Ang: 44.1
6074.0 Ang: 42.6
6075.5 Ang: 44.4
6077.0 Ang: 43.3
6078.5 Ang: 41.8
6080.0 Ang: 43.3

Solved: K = 1.08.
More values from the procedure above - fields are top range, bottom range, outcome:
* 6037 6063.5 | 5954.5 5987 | 1.03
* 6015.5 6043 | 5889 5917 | 1.14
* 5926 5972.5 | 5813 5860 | 1.03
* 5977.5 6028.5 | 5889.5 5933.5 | 1.07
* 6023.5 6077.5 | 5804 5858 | 1.07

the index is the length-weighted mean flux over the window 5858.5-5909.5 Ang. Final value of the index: 38.3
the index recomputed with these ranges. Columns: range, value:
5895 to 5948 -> 40.4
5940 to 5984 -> 41.4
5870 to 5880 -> 40.6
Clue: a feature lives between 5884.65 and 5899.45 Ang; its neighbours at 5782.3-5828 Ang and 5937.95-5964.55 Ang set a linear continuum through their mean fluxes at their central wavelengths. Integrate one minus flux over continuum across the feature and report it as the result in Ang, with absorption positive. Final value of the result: 2.6 Ang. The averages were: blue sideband 41.3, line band 33.9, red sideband 41.2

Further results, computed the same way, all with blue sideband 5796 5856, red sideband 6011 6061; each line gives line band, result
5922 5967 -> 0.1 Ang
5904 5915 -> 0.4 Ang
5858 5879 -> 0.7 Ang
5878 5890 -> 1.4 Ang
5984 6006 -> 0.2 Ang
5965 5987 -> 0.0 Ang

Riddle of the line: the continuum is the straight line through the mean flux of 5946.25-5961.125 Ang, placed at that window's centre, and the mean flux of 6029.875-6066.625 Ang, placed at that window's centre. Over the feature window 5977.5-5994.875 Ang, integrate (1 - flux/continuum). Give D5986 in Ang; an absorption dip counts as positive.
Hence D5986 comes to 0.1 Ang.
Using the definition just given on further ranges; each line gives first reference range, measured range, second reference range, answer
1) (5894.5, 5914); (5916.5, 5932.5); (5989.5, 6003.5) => -0.84 Ang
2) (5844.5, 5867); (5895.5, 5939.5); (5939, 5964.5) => 0.72 Ang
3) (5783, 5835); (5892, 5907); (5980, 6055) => 1.57 Ang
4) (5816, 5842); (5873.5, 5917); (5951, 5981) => 4.19 Ang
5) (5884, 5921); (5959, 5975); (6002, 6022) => -1.13 Ang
